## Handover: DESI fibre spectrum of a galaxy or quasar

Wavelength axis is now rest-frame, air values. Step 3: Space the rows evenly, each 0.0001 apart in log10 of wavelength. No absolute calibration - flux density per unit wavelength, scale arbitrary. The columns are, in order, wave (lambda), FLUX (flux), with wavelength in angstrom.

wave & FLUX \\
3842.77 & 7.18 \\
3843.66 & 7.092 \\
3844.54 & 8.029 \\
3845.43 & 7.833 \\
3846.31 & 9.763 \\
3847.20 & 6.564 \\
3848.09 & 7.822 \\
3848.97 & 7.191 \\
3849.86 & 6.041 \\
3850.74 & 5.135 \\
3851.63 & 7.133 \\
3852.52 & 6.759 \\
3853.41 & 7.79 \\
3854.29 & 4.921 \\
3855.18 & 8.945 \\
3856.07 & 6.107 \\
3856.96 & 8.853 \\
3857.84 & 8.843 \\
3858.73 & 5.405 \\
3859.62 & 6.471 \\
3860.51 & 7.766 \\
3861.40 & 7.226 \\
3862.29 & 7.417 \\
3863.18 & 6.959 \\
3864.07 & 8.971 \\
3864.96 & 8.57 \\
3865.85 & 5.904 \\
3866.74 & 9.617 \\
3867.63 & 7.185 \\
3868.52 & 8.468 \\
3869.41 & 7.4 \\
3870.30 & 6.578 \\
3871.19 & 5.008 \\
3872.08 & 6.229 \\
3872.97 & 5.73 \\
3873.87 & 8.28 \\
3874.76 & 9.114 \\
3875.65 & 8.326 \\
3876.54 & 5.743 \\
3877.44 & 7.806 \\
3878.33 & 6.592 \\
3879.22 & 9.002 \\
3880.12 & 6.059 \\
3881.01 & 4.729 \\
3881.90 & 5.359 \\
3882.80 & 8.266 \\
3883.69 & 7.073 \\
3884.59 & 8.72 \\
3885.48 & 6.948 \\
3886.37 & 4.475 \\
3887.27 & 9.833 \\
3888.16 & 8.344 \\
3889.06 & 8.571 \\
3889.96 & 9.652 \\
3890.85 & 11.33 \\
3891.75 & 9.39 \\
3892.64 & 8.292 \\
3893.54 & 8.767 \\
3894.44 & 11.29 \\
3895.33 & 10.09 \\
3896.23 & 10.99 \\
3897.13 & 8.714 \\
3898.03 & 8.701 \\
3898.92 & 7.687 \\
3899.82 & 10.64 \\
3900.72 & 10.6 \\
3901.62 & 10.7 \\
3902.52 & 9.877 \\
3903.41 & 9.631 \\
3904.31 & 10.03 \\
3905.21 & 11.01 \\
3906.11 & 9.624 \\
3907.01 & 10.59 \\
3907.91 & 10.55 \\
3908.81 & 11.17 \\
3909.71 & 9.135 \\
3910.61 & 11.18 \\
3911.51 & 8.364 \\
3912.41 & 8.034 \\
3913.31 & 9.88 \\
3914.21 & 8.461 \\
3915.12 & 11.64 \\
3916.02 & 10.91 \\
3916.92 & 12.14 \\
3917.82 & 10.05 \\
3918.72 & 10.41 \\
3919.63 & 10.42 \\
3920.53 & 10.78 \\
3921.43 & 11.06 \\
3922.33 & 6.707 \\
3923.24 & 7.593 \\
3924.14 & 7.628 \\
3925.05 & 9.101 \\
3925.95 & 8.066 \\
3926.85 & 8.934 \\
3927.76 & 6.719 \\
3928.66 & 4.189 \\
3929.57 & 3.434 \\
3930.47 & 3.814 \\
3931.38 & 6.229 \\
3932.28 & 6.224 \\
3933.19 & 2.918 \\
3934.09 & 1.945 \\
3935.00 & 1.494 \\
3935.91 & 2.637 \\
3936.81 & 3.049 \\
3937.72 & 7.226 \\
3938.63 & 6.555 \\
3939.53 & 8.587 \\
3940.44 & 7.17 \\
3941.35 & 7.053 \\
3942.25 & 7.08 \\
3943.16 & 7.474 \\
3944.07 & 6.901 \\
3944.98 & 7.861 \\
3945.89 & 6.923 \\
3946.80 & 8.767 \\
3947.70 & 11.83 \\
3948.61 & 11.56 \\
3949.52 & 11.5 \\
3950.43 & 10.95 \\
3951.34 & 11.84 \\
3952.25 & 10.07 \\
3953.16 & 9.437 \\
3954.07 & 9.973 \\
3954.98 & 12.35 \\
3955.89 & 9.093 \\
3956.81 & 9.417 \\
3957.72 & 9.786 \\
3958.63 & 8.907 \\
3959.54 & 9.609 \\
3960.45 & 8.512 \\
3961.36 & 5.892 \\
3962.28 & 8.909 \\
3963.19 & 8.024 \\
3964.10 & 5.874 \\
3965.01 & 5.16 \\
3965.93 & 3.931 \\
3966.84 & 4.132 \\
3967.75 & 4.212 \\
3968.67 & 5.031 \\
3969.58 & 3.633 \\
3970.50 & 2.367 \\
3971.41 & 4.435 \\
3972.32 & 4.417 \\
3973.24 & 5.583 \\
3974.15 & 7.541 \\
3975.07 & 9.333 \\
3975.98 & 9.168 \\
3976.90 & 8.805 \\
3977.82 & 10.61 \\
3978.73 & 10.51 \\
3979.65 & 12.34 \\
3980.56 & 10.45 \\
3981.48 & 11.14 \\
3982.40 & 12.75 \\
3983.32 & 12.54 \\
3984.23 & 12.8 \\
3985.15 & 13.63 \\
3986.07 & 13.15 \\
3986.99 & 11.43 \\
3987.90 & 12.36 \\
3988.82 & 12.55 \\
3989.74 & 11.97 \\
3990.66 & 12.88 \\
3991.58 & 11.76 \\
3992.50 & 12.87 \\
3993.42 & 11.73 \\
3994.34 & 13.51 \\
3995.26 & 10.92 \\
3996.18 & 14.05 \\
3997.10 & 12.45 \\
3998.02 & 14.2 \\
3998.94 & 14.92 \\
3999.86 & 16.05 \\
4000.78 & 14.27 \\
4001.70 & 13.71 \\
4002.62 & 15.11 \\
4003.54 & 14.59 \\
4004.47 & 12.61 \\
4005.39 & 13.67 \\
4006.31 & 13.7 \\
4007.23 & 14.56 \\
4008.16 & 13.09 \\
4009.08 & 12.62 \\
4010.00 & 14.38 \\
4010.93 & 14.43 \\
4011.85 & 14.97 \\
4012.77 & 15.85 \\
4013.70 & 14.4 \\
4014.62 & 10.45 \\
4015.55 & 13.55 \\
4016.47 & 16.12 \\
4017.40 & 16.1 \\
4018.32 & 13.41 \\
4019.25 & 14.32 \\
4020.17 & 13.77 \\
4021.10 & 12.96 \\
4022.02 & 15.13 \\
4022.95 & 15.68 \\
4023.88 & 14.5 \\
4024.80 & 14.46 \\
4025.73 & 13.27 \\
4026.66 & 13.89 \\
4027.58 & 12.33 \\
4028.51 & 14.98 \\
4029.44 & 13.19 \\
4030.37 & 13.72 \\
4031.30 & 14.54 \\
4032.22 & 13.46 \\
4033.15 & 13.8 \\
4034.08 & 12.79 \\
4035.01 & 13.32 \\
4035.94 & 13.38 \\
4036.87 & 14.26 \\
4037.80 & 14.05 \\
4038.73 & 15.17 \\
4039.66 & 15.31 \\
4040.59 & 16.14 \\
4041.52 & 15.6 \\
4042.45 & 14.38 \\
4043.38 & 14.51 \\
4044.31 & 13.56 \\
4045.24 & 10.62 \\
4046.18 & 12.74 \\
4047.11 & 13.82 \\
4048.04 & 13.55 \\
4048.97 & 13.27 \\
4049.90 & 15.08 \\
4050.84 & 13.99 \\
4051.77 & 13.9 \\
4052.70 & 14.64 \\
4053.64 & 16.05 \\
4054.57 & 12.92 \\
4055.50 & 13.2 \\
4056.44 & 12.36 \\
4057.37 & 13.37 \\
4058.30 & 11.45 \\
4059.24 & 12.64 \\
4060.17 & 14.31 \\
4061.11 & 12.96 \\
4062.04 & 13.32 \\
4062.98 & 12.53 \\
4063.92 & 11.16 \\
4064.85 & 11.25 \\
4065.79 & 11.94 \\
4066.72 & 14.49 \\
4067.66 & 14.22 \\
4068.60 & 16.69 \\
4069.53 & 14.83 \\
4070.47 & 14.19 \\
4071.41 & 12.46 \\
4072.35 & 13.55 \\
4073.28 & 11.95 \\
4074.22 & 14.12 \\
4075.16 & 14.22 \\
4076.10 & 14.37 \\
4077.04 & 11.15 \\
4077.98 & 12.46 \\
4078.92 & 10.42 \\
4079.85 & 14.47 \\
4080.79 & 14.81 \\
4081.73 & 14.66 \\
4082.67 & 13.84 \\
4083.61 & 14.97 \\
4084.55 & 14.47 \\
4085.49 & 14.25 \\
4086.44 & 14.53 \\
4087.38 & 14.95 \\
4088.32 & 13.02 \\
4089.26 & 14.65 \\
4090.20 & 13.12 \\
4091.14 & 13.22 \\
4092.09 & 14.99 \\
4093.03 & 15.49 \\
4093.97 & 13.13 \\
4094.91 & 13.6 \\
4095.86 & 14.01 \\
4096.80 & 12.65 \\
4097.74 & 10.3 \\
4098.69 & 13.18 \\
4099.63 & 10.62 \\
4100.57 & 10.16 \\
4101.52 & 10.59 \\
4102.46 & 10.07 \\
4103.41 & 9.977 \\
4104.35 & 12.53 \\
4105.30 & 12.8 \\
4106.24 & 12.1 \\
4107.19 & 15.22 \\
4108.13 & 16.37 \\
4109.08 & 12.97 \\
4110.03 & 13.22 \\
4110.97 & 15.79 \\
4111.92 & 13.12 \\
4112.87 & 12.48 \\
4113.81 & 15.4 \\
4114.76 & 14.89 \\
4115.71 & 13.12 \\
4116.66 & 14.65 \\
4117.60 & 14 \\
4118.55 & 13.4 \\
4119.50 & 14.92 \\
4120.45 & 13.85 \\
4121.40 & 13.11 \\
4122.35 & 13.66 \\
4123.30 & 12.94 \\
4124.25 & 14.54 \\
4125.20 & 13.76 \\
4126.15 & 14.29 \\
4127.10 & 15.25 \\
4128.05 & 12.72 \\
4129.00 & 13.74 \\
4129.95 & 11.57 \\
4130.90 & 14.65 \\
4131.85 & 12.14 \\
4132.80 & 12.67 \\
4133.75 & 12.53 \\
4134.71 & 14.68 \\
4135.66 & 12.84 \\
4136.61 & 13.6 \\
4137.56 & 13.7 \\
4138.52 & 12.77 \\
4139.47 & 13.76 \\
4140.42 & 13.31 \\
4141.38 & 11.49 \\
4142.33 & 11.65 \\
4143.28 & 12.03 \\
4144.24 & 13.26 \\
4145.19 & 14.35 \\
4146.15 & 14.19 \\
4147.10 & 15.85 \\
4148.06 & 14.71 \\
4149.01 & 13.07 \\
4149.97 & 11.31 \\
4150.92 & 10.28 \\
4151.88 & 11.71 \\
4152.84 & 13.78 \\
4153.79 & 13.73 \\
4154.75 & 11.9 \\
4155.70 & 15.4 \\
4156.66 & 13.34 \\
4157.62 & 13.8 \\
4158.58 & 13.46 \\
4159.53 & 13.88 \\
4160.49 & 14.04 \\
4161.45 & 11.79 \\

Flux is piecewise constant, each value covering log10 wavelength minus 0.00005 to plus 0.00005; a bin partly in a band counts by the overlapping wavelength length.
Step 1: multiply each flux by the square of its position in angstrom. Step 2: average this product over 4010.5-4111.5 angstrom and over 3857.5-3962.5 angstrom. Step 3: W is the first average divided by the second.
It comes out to 1.8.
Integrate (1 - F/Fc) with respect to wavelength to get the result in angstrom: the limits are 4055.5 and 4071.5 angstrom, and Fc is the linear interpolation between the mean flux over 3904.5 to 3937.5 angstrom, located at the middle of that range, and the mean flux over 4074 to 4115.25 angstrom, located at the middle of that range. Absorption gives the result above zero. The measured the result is -1.1 angstrom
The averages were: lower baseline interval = 7.95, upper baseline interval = 13.3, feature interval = 13.2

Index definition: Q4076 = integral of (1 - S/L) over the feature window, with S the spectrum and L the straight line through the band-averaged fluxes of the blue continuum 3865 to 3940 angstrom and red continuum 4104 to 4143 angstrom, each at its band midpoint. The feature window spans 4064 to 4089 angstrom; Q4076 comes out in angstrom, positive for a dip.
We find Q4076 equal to -2.57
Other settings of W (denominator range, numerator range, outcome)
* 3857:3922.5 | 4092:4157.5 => 1.72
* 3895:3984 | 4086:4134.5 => 1.74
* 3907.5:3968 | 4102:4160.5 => 1.84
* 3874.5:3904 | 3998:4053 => 1.77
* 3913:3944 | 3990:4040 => 2.00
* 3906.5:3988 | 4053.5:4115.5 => 1.71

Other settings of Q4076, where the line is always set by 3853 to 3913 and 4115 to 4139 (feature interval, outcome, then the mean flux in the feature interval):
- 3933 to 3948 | 5.3 angstrom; 6.21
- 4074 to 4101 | -1.5 angstrom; 13.4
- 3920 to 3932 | 2.6 angstrom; 7.26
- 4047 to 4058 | -1.7 angstrom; 13.8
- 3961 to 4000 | 2.8 angstrom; 9.73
